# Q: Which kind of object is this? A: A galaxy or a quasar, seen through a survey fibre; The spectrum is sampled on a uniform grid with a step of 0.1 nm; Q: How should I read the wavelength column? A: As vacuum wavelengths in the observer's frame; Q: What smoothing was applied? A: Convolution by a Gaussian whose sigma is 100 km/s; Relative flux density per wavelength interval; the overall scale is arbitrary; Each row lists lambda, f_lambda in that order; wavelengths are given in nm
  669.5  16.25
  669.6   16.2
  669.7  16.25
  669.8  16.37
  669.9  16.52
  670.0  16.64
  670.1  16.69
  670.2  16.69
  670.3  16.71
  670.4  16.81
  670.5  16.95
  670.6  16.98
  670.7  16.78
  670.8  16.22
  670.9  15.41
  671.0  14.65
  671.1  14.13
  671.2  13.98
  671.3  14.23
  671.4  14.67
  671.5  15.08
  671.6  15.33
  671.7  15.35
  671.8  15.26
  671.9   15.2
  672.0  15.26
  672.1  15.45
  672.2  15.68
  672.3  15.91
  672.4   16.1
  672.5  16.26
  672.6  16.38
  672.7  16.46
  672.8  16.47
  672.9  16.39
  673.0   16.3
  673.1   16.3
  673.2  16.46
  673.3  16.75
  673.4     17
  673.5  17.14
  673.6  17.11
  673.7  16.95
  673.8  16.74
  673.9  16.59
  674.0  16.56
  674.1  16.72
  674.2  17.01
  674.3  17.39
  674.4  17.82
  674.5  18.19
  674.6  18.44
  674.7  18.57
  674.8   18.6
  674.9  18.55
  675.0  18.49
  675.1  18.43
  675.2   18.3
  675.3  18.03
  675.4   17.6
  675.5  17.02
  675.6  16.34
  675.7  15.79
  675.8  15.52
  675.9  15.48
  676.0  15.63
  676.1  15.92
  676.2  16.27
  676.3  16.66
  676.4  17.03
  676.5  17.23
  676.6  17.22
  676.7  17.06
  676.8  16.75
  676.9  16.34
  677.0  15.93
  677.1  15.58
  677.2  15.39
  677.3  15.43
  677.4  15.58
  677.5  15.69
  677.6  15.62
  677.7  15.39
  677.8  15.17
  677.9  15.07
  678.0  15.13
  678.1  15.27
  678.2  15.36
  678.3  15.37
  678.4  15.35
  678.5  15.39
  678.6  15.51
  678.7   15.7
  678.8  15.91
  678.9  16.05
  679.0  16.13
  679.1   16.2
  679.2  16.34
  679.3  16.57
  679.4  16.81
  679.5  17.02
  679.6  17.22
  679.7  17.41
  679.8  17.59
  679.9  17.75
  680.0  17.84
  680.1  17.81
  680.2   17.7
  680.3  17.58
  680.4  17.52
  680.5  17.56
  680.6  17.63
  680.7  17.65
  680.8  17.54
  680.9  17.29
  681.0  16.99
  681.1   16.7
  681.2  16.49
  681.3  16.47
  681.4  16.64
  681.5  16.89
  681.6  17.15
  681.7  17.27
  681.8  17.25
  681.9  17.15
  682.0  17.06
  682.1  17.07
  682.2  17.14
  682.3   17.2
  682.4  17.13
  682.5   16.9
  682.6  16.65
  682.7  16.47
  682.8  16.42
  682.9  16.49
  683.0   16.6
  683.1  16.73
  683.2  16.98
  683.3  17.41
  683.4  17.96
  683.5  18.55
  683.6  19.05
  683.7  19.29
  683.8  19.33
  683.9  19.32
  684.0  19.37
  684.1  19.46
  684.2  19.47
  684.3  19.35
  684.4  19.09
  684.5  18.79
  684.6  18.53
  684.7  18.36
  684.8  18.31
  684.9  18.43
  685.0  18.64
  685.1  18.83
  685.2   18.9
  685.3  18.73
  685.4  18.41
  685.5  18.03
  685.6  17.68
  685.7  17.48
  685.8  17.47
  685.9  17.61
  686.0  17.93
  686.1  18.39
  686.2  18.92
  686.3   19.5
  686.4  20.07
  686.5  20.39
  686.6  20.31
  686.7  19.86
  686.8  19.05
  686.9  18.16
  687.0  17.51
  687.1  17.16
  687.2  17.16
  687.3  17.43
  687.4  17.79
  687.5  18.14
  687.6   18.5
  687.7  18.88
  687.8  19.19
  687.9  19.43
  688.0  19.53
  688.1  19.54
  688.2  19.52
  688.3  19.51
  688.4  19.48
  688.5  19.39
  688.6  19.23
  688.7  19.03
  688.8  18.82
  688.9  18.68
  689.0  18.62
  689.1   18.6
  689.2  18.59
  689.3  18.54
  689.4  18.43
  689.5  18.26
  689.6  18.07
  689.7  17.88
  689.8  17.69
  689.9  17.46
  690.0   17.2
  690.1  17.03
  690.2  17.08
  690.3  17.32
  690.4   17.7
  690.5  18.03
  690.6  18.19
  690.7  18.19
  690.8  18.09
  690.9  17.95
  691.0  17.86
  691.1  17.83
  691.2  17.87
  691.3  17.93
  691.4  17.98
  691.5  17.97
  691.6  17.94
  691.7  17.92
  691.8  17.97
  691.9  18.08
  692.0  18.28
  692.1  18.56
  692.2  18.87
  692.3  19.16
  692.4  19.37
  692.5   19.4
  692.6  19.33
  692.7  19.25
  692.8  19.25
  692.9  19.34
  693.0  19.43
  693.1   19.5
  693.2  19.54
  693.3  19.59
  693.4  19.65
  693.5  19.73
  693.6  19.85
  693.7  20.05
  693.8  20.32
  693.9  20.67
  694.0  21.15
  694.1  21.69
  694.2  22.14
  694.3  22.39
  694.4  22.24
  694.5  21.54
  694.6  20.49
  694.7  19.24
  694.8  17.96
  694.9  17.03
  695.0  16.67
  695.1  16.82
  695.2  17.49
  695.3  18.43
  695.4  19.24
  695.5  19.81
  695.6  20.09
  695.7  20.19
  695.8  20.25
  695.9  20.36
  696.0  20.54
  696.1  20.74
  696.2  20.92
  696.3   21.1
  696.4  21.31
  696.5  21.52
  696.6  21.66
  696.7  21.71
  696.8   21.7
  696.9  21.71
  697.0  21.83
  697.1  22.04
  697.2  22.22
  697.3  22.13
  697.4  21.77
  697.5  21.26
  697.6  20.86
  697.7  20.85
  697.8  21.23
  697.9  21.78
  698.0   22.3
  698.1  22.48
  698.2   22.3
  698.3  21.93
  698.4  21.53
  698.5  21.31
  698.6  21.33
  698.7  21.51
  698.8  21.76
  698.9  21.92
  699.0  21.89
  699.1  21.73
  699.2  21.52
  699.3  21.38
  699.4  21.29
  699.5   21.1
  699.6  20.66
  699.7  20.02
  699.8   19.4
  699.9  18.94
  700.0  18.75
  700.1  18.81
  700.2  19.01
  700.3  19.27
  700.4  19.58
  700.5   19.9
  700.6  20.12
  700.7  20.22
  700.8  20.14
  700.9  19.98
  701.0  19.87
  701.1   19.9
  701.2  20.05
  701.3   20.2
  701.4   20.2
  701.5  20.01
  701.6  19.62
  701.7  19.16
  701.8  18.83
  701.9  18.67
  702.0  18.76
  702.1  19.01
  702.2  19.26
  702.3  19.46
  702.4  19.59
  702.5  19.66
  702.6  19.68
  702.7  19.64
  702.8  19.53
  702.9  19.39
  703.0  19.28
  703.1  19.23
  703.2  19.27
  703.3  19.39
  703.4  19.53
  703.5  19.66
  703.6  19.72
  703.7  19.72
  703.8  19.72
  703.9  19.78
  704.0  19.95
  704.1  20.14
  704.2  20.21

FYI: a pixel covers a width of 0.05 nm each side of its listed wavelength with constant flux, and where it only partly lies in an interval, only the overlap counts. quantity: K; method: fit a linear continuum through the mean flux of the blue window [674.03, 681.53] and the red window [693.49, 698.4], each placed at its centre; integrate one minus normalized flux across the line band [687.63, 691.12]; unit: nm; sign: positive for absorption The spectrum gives 0.149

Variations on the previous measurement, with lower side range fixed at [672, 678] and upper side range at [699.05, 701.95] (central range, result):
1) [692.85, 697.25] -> -0.24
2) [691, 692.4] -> 0.04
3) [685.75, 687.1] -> -0.05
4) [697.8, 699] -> -0.13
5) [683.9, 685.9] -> -0.08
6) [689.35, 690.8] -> 0.06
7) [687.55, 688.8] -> -0.06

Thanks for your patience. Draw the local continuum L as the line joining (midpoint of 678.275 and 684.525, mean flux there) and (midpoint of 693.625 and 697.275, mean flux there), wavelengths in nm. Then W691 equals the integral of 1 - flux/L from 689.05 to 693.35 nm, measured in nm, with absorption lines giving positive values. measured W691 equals 0.253 nm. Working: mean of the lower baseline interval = 17.3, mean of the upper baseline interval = 20.4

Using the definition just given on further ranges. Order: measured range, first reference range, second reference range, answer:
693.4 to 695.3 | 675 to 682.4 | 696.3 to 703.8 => -0.038 nm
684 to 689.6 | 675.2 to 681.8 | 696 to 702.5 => -0.169 nm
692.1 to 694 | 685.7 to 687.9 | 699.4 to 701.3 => -0.046 nm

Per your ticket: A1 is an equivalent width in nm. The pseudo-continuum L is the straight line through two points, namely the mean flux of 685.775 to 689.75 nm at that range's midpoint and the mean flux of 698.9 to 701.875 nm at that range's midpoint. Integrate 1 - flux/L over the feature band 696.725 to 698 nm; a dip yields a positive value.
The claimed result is -0.12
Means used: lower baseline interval 18.7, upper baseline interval 20.1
